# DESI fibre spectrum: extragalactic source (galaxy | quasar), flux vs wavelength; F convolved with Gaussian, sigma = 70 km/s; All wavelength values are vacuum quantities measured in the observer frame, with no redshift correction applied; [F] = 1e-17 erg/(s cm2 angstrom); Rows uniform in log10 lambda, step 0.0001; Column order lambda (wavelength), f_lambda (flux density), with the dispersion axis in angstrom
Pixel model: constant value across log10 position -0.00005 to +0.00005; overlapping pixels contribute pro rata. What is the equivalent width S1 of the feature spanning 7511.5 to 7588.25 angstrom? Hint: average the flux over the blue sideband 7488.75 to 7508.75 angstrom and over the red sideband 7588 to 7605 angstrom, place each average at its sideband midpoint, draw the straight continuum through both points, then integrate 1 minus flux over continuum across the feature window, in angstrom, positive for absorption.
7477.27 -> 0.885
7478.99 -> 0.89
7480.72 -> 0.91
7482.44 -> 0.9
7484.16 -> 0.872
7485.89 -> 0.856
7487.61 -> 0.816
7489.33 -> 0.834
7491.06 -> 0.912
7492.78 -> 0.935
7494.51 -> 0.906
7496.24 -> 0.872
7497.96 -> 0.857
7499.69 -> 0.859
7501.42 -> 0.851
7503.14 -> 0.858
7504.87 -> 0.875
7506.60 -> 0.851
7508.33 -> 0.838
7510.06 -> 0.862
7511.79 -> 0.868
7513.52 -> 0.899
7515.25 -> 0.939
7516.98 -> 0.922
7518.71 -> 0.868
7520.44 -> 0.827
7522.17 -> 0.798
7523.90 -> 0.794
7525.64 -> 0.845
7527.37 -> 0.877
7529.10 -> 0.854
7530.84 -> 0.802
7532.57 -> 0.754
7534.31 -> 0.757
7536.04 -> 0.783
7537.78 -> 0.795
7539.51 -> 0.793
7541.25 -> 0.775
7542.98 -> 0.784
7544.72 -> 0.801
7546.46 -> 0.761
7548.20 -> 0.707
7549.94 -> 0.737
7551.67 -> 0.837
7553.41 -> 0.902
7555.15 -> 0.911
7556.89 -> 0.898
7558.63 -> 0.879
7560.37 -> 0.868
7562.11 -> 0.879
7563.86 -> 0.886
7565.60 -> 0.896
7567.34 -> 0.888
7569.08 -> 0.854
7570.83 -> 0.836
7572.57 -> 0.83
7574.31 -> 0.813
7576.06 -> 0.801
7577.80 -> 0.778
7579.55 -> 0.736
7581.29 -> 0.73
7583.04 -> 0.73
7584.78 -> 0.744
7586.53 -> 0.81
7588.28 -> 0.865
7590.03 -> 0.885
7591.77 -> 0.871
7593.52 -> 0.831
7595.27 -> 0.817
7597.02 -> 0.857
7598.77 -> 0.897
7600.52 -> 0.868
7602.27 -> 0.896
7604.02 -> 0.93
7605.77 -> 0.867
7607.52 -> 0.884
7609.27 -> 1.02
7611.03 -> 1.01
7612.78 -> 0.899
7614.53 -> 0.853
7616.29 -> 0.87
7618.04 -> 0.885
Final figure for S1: 4.2 angstrom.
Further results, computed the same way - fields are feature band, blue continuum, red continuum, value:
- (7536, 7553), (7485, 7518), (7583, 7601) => 1.5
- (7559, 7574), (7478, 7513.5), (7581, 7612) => 0.0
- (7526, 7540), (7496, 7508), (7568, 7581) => 0.5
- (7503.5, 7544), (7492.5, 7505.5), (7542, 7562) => 0.9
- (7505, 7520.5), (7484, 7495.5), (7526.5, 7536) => -0.7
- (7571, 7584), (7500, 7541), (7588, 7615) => 1.5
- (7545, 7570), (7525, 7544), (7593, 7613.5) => -0.4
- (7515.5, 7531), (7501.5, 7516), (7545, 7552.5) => -0.3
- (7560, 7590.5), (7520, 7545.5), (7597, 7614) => 1.6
